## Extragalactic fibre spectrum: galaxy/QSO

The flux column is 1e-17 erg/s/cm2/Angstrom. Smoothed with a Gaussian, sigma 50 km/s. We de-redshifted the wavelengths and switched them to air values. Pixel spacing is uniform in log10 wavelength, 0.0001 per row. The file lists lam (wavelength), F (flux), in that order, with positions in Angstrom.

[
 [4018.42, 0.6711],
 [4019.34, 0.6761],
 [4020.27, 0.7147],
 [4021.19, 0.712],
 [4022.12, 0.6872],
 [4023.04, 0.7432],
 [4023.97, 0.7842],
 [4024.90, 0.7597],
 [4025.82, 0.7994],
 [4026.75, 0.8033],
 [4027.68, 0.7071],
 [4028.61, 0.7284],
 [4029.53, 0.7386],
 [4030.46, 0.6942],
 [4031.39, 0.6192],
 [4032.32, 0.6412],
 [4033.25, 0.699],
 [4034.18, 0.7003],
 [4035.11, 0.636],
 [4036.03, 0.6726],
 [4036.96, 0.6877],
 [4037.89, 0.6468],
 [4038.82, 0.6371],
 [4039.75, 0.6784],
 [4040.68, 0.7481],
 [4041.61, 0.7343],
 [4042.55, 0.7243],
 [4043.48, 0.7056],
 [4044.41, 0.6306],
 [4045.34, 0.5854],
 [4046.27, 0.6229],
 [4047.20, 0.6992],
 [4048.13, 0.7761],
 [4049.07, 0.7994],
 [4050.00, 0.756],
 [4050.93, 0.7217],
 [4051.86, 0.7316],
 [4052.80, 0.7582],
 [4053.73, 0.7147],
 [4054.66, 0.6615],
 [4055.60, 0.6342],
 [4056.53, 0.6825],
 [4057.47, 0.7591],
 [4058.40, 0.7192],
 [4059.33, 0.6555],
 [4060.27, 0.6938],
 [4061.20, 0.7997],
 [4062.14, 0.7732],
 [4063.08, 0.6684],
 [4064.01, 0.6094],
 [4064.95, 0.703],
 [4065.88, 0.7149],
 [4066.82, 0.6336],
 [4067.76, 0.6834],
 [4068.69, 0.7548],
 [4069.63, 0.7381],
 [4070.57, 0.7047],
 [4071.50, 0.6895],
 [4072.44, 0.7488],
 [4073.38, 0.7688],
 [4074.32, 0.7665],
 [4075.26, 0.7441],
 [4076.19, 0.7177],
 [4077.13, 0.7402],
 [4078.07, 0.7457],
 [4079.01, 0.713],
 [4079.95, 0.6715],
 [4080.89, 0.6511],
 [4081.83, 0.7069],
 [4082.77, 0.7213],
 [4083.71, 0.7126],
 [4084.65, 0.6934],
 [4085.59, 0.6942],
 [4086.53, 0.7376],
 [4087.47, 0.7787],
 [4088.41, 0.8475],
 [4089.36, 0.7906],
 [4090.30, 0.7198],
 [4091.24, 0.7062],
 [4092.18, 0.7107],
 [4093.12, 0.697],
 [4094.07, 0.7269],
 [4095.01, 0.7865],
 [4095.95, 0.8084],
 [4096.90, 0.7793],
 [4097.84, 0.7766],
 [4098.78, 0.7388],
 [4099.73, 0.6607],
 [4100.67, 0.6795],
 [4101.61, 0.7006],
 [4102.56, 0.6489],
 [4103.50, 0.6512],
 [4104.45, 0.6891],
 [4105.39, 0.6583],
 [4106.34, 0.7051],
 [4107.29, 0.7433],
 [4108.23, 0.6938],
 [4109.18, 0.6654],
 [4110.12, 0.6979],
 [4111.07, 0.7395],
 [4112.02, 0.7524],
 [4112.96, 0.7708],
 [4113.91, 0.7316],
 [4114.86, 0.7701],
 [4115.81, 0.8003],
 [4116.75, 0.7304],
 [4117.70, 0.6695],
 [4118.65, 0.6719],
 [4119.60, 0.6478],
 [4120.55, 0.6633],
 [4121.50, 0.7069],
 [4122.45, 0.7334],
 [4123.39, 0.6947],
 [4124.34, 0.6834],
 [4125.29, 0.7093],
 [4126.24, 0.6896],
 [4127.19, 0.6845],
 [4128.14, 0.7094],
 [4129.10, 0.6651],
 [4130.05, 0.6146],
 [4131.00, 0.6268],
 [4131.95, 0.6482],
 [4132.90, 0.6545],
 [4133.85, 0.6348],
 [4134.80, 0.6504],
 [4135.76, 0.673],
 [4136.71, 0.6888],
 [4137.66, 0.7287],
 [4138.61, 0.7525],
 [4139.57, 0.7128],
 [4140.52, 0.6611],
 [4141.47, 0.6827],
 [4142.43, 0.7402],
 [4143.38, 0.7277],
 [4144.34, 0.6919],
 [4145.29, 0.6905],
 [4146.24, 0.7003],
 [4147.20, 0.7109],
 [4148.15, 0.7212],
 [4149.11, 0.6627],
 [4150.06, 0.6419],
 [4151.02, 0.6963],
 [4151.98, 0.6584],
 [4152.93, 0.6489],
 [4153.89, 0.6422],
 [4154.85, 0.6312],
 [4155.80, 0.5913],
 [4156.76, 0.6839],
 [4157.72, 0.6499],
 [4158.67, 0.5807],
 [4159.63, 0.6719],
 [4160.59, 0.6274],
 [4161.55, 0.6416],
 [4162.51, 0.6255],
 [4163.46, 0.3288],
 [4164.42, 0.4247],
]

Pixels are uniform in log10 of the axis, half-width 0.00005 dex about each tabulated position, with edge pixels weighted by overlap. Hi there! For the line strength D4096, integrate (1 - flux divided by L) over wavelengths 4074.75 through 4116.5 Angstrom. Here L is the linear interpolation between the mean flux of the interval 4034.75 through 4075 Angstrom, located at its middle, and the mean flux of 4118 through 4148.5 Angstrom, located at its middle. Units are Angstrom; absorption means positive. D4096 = -1.8 Angstrom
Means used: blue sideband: 0.703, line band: 0.725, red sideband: 0.686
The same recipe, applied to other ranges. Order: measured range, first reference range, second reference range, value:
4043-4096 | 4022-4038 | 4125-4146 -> -1.3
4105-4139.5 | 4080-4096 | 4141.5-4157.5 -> 0.2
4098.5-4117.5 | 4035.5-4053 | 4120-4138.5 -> -0.7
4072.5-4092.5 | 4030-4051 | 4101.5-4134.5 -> -1.2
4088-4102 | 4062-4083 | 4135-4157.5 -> -0.8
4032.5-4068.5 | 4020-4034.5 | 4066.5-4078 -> 1.4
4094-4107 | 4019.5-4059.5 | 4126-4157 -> -0.5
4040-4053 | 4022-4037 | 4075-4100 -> 0.1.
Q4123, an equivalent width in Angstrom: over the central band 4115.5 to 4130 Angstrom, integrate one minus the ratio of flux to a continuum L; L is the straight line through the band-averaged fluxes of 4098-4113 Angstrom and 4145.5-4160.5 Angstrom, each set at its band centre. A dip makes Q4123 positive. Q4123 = -0.19 Angstrom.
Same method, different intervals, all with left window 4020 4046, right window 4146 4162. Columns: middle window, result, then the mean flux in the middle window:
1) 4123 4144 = -0.64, 0.683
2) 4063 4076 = -0.46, 0.711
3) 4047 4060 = -0.50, 0.719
